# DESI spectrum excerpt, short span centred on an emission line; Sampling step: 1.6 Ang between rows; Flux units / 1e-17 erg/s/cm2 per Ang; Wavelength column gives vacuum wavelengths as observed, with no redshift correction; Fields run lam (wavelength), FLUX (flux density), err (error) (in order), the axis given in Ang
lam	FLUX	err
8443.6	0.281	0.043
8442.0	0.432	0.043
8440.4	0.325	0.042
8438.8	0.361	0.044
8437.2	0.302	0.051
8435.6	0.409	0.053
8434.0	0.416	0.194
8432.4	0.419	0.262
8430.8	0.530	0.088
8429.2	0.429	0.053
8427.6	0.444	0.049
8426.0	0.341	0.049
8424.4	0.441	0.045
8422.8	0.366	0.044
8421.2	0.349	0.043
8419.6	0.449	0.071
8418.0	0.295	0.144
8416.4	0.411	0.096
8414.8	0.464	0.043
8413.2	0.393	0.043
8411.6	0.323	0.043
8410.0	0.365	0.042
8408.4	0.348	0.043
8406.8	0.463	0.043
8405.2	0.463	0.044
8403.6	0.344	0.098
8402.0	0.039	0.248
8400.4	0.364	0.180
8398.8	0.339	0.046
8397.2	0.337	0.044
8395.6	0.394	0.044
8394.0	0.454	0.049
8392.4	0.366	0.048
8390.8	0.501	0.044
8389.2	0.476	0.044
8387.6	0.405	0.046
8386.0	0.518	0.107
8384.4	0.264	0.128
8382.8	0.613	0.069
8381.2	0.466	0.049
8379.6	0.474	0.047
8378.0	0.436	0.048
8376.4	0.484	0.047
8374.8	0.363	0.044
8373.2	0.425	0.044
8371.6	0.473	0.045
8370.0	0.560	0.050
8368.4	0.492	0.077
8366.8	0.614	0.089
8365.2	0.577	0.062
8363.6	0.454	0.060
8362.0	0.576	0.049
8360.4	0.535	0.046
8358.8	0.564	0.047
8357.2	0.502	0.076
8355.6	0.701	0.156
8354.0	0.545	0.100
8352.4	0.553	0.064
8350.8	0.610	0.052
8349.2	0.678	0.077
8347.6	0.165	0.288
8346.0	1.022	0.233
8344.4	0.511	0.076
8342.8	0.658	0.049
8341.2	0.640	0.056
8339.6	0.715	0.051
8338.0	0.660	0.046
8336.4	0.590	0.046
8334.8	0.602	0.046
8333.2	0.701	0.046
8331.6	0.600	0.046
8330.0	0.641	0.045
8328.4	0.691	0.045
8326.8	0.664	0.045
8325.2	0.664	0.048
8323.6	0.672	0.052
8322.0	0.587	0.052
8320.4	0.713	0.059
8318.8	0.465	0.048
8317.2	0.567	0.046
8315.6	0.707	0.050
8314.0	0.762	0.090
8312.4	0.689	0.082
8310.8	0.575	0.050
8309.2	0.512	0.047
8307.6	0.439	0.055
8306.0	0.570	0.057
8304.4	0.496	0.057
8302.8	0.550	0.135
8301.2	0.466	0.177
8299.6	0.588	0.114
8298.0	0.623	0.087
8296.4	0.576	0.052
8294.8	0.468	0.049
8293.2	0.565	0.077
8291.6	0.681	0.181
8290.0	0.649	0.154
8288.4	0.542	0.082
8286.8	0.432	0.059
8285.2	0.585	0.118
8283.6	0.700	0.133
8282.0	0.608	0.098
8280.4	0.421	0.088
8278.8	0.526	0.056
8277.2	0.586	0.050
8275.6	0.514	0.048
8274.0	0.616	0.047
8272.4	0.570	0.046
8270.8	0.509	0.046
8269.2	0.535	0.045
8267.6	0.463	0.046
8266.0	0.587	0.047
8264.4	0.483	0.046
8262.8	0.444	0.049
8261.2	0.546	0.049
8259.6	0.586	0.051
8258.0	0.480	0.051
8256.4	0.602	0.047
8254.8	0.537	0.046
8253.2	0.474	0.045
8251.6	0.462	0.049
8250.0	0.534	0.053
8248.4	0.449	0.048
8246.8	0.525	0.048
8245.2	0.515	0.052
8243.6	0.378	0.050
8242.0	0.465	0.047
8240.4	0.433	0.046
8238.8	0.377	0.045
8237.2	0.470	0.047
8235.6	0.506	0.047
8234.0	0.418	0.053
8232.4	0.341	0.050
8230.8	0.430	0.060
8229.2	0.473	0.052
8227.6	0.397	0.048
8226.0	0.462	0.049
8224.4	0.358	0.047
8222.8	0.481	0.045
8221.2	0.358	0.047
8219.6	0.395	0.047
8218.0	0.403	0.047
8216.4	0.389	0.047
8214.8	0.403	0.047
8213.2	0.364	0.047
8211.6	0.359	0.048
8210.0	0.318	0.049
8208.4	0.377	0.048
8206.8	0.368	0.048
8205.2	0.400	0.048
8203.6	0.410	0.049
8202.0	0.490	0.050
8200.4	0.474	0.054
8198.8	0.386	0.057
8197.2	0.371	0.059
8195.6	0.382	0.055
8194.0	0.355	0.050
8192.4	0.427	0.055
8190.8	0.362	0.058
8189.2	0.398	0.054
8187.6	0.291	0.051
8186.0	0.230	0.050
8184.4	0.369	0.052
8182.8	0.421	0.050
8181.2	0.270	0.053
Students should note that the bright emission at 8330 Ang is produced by C III]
